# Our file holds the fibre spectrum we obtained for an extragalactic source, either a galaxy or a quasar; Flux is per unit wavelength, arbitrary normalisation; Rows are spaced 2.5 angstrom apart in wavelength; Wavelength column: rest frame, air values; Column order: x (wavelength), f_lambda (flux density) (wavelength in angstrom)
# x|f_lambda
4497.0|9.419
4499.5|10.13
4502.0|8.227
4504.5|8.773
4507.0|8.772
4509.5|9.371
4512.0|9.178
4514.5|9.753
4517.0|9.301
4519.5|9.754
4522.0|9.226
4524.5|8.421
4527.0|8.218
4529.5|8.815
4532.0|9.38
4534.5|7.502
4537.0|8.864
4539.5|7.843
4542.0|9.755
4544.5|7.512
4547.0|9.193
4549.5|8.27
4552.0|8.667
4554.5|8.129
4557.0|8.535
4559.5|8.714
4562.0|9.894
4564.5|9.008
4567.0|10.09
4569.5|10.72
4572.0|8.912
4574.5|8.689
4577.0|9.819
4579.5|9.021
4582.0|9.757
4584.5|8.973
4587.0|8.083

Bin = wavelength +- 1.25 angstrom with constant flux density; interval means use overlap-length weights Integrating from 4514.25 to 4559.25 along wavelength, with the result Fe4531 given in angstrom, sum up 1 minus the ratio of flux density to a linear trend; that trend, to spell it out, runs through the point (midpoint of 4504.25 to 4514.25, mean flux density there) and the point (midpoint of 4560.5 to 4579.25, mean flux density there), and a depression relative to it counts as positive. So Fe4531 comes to 2.9 angstrom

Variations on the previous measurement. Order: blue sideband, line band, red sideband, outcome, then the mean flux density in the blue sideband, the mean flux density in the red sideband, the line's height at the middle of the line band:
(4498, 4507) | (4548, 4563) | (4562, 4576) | 1.17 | 9.02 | 9.53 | 9.42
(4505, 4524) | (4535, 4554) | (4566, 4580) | 1.81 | 9.28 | 9.56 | 9.42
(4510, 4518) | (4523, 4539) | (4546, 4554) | 0.94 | 9.41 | 8.64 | 9.05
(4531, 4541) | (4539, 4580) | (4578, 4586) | -0.81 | 8.41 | 9.23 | 8.83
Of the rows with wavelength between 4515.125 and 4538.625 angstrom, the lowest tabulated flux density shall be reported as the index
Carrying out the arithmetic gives 7.502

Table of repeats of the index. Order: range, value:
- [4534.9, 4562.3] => 7.512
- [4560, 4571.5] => 9.008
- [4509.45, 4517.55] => 9.178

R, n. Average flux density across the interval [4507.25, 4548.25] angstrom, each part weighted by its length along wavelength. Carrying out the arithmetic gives 8.88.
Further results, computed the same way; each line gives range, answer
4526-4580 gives 8.89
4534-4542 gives 8.39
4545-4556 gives 8.49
